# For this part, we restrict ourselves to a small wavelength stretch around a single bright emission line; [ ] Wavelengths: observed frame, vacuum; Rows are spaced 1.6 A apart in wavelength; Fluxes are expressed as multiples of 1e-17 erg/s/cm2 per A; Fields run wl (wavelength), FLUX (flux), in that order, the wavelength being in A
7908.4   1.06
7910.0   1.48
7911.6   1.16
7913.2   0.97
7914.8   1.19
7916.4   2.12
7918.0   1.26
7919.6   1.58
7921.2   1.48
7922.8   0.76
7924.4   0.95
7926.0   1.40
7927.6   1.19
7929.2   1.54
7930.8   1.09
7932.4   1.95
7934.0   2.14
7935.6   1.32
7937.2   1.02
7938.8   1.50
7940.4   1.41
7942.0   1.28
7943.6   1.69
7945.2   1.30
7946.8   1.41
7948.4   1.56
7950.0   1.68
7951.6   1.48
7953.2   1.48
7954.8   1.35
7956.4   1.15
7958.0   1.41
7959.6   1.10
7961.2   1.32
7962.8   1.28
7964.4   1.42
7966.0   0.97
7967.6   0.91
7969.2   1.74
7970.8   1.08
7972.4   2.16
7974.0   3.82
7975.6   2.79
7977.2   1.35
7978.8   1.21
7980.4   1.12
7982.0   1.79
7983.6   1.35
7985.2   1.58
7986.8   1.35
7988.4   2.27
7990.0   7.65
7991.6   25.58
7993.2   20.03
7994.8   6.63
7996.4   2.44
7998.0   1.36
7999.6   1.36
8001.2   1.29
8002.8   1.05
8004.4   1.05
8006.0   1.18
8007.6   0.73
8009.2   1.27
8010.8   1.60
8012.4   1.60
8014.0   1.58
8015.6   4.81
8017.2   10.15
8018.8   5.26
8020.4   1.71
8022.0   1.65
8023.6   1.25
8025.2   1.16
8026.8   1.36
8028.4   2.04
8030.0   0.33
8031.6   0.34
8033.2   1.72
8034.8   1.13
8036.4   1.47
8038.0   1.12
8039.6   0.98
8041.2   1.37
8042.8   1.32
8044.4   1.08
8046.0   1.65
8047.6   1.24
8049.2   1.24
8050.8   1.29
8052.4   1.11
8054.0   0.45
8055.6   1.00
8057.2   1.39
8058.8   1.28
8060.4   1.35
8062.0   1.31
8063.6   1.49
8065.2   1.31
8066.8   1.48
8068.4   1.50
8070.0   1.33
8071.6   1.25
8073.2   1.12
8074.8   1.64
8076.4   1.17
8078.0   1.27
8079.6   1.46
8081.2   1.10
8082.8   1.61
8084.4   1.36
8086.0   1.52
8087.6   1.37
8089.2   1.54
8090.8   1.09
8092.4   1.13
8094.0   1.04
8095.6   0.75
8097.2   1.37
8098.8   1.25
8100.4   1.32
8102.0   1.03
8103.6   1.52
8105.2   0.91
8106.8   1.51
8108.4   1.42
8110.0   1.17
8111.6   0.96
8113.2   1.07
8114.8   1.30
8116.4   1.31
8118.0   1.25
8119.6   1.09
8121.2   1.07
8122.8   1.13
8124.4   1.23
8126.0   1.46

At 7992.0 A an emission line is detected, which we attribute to H-alpha 6563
